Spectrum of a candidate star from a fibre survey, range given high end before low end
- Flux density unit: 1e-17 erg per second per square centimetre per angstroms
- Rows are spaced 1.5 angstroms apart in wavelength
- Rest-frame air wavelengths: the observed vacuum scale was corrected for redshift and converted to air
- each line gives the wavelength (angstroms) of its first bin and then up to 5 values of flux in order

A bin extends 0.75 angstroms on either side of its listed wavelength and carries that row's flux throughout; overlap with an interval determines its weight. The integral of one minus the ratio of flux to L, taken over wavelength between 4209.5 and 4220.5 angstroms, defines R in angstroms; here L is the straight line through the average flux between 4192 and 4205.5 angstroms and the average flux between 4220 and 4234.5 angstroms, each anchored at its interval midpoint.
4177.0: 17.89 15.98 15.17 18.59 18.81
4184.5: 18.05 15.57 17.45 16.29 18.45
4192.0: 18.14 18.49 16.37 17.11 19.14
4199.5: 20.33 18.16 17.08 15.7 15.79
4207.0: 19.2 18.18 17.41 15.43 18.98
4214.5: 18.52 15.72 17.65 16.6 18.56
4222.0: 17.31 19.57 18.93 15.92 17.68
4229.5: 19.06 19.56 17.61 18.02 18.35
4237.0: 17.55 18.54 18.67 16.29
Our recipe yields 0.4 angstroms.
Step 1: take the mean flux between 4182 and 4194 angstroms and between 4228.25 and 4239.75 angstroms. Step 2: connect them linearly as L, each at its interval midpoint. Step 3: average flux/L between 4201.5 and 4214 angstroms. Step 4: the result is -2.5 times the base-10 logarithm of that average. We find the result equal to 0.04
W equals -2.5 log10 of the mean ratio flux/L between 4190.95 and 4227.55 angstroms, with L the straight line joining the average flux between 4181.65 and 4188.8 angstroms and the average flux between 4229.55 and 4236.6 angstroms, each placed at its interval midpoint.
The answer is 0.02 mag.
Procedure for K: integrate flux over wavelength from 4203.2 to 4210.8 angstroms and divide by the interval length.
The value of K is 17.2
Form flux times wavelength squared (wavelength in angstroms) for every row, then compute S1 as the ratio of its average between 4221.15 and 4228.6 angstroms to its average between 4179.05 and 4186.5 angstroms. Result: 1.1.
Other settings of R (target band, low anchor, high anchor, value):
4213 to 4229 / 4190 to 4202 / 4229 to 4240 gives 0.5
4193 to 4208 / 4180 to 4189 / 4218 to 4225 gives 0.0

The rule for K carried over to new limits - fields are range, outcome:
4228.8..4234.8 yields 18.6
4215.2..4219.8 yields 16.7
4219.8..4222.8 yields 18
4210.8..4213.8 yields 17.3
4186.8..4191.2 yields 17.4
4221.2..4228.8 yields 17.9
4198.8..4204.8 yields 17.8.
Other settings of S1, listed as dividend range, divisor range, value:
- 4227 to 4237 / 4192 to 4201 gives 1.02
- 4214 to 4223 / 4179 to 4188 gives 1.03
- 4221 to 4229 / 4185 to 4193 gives 1.06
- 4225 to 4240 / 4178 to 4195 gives 1.07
